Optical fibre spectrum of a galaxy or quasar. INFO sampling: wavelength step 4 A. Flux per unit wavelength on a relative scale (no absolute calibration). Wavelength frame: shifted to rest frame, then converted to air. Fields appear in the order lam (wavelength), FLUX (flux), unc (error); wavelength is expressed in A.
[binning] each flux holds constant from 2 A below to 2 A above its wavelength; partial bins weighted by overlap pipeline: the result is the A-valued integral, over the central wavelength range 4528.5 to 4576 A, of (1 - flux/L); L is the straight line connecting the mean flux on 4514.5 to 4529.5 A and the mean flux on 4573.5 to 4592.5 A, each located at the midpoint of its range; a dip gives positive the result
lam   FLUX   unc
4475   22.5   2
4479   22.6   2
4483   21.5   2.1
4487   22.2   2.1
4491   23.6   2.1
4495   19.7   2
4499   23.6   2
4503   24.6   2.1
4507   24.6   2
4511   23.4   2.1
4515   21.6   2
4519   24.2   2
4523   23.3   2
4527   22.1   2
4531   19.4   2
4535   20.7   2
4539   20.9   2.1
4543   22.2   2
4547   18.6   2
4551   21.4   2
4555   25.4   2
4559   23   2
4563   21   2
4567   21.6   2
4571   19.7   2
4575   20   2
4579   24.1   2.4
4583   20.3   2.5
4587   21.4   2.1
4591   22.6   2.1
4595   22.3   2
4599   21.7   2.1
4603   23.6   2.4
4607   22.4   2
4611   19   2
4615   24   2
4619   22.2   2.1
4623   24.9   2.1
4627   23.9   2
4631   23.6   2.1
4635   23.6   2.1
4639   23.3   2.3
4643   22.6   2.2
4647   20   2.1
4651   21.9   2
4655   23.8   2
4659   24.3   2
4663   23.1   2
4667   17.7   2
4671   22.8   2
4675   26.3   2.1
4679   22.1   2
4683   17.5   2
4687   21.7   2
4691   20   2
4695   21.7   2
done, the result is 2.26 A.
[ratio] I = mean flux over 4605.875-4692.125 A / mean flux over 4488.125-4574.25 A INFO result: 1.0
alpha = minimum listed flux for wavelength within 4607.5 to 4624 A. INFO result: 19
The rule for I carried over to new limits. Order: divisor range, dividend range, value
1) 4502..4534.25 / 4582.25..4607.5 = 0.97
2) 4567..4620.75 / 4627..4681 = 1.04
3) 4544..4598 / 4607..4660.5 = 1.05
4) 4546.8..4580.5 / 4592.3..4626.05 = 1.04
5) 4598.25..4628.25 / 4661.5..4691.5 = 0.94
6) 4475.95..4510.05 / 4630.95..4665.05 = 1.00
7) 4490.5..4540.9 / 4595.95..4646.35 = 1.02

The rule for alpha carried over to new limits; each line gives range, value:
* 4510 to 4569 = 18.6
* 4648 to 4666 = 21.9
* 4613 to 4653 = 20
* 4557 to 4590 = 19.7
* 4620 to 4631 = 23.6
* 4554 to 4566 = 21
